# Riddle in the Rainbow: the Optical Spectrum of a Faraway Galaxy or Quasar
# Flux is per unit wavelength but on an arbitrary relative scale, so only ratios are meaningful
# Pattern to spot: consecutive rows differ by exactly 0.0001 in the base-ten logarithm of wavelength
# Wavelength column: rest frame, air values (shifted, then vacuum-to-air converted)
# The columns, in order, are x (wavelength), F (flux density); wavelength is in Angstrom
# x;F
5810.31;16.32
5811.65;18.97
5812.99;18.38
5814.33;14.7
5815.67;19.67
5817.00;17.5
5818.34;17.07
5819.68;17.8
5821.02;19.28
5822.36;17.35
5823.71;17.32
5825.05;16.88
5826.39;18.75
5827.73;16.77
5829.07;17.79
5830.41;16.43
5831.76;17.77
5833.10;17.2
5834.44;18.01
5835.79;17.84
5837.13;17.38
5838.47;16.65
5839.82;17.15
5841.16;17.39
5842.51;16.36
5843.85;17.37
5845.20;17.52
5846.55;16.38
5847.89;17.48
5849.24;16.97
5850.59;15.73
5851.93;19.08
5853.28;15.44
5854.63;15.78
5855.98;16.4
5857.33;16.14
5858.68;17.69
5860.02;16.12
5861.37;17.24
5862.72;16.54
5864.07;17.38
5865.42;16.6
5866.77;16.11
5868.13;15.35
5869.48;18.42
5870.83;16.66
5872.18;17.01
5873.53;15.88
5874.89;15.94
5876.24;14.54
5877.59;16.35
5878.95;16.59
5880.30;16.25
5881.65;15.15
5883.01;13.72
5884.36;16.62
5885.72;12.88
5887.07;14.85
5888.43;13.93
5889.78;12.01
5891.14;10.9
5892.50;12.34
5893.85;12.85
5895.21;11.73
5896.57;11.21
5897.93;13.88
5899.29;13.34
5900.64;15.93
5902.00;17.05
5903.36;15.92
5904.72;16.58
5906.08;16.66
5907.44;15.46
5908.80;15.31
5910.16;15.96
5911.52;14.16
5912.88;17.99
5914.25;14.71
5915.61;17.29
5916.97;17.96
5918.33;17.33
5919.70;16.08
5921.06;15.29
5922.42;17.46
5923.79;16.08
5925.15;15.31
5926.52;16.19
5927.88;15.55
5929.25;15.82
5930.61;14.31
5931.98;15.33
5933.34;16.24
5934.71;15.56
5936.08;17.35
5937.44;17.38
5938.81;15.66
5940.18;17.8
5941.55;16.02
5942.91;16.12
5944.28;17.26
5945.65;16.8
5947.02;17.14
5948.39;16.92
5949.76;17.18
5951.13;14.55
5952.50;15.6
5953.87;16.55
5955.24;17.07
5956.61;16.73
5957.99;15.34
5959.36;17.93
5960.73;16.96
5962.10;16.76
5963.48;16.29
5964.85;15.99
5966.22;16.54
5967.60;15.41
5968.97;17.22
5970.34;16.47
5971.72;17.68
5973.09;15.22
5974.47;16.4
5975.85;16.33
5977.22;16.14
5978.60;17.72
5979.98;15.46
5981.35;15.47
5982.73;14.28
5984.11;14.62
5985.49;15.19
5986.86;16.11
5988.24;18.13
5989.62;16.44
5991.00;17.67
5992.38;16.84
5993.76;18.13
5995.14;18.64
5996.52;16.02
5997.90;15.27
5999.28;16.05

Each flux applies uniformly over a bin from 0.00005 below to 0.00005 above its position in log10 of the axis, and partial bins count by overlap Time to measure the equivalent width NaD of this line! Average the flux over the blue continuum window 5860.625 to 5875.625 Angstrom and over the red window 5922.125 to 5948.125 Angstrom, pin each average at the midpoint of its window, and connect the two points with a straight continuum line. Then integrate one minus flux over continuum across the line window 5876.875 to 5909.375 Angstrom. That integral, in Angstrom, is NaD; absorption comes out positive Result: 4.0 Angstrom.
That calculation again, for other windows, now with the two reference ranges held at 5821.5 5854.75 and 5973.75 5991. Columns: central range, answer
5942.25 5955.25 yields -0.12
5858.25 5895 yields 3.39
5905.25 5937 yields 0.92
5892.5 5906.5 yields 1.96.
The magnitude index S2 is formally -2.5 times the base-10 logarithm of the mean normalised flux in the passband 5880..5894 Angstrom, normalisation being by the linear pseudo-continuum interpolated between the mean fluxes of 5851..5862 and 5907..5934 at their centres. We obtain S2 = 0.19 mag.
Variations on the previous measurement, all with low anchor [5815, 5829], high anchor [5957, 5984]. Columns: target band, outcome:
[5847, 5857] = 0.054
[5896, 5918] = 0.086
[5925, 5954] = 0.024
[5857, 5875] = 0.044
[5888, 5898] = 0.364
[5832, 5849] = 0.026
